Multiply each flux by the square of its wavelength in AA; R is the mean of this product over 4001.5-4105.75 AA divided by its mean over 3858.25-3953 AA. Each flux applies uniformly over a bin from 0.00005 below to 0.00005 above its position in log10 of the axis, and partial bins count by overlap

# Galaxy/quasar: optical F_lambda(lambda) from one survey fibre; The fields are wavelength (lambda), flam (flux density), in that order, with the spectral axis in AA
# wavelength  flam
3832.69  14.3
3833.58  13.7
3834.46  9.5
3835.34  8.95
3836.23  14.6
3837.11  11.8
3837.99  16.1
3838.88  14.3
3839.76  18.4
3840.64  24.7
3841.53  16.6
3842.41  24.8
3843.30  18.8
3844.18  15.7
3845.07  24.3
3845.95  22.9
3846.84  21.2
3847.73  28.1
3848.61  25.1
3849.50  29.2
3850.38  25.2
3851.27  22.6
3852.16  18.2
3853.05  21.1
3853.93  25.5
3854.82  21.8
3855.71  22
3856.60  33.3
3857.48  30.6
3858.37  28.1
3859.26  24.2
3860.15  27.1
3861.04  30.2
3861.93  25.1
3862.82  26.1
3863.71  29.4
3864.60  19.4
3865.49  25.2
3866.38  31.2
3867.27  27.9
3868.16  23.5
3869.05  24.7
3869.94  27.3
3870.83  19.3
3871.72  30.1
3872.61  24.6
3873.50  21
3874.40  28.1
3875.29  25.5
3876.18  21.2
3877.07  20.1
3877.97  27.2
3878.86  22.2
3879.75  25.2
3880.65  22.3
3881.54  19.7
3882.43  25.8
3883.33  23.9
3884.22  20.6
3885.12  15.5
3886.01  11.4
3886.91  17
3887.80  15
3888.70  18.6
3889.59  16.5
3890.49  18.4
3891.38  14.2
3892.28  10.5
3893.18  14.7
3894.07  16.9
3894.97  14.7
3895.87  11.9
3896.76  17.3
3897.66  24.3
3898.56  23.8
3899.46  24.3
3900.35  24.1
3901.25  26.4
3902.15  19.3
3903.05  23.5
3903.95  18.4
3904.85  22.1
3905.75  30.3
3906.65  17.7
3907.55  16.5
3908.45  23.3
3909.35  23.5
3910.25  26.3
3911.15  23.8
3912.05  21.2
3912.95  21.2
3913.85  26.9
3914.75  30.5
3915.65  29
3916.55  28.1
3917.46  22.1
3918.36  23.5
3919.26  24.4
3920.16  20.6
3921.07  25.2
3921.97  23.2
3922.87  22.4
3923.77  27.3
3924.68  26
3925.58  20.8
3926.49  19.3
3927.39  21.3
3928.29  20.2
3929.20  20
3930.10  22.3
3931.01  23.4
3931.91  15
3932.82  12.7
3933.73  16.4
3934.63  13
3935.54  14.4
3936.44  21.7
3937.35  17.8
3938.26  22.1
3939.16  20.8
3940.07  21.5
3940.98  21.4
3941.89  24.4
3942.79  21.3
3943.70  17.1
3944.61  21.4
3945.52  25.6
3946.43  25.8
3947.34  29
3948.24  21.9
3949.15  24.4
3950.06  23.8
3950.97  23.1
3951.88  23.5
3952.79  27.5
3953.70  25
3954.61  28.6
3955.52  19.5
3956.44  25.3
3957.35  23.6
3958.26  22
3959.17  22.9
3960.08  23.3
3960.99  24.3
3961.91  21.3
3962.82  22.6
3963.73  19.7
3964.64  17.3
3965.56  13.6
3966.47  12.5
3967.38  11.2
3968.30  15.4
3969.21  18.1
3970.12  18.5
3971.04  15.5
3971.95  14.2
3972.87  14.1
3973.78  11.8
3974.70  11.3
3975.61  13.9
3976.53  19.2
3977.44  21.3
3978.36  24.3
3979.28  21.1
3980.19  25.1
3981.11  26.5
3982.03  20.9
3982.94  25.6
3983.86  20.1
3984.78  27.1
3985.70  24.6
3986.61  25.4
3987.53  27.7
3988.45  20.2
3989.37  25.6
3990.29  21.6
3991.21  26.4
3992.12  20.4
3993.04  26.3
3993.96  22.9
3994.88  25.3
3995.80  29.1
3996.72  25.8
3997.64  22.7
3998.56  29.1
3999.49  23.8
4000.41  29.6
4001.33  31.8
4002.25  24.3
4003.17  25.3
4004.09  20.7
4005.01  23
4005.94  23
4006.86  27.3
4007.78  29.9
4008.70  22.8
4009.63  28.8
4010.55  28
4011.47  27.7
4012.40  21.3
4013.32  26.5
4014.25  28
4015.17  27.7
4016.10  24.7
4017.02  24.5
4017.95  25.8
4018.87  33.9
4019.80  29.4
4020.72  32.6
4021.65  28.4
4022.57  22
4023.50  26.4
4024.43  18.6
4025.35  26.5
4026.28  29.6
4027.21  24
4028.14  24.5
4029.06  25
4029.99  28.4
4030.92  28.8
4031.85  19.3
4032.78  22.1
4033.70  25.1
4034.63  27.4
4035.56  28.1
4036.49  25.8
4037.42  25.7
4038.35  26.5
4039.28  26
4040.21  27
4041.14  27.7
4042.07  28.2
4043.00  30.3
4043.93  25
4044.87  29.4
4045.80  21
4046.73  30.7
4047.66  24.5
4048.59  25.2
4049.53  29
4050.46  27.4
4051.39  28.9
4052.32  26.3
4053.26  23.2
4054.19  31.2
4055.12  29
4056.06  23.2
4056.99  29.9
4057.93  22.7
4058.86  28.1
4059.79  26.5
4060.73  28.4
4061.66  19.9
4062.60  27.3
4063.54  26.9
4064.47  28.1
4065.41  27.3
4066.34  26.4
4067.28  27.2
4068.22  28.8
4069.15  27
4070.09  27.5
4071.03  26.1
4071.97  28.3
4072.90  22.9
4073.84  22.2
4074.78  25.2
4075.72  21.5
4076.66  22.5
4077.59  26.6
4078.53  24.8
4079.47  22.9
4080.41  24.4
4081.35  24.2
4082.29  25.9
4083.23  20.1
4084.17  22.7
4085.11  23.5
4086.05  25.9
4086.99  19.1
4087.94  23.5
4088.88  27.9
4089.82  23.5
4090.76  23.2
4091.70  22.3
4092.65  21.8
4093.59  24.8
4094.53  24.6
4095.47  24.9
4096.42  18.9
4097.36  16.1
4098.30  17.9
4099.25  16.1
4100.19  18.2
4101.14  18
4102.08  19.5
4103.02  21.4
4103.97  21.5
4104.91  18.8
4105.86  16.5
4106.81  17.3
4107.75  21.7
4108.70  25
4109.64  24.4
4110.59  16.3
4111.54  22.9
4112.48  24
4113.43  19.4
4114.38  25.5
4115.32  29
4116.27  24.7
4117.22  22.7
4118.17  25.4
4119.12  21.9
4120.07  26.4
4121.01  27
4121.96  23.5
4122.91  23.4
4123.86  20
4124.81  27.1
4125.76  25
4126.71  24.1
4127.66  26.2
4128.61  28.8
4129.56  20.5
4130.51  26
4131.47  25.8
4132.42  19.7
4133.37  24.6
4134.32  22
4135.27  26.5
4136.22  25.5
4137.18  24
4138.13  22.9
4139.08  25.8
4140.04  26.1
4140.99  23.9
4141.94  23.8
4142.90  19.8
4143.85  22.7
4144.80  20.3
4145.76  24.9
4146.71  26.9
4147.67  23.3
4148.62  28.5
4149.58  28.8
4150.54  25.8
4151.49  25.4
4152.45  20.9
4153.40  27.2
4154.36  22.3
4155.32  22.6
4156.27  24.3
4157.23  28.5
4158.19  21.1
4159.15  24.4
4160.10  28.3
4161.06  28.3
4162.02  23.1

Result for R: 1.2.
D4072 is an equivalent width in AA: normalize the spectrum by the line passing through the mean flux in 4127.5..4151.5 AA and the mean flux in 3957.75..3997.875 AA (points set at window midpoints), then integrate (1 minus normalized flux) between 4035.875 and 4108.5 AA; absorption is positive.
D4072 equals -4.7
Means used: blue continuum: 20.9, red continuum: 24.5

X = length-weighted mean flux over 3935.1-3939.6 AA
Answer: 19.4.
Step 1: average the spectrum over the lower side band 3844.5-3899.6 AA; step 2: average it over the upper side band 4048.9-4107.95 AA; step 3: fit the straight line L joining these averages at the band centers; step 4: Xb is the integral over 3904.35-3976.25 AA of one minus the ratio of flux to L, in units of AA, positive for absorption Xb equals 5.8 AA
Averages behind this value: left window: 22.6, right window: 23.9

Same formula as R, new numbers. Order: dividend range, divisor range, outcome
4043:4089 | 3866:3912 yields 1.31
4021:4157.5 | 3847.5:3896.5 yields 1.21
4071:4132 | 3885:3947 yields 1.21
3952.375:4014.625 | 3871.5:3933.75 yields 1.10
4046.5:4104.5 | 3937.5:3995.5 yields 1.19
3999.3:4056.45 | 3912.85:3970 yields 1.27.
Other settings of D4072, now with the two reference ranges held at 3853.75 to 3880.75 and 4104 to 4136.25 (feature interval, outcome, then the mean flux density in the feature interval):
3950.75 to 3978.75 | 6.0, 19.4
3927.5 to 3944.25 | 3.8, 19.3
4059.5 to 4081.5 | -1.6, 25.5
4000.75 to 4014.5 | -0.9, 25.9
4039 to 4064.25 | -3.0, 26.8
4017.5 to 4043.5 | -2.6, 26.5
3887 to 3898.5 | 4.1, 16.4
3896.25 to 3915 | 1.7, 23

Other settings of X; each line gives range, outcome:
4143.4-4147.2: 23.7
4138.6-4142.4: 24.9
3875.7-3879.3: 22.7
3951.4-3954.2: 25.4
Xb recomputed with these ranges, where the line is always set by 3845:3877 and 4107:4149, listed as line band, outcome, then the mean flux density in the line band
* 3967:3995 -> 4.54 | 20.7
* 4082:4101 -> 1.75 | 21.9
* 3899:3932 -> 2.42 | 23.2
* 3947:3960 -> 0.31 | 24.2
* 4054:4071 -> -1.80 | 26.9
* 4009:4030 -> -1.76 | 26.5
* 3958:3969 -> 2.67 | 18.8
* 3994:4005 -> -0.58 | 25.9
